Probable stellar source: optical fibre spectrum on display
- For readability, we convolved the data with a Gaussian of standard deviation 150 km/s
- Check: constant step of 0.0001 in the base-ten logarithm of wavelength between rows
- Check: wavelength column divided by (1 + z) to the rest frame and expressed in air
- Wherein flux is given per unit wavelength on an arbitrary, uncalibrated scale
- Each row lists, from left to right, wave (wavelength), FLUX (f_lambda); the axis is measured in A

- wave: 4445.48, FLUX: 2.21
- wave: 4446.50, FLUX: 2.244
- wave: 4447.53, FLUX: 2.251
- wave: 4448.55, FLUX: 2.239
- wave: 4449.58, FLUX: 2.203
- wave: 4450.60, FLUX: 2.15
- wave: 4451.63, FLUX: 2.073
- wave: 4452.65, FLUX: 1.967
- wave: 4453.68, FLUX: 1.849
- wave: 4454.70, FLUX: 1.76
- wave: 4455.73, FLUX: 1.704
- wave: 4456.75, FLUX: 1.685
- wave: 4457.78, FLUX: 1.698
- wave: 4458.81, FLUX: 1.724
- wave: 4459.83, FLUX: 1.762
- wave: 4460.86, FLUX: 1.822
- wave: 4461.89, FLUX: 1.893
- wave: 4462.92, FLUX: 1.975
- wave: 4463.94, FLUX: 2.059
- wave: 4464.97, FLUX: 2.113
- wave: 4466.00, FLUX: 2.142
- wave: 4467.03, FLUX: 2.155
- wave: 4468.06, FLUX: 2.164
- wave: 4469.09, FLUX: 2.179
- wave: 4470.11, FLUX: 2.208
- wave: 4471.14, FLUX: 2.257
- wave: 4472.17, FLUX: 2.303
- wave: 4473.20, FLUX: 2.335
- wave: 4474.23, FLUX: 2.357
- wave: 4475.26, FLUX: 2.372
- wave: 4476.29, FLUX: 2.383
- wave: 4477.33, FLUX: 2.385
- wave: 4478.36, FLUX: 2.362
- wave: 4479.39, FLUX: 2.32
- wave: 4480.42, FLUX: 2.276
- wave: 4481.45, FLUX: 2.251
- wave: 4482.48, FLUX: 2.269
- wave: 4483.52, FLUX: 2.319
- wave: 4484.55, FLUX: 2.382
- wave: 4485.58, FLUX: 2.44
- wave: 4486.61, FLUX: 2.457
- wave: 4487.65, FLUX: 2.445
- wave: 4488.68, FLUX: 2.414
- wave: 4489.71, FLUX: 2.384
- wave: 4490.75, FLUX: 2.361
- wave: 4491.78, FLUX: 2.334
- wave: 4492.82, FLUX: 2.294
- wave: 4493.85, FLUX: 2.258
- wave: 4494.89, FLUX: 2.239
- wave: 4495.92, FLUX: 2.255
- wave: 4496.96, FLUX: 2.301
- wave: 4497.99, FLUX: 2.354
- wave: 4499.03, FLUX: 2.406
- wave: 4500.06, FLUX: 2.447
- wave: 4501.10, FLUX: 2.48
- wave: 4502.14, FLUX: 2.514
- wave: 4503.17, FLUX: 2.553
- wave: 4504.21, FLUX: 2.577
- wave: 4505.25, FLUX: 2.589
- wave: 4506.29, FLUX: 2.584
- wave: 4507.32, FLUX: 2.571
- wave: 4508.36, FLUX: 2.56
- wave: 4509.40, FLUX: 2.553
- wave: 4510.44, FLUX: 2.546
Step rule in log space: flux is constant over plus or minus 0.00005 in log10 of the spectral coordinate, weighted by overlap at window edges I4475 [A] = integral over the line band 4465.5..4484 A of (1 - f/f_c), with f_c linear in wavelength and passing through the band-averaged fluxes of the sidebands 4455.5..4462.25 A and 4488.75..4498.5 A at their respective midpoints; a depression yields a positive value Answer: -2.50 A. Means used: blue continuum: 1.75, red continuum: 2.31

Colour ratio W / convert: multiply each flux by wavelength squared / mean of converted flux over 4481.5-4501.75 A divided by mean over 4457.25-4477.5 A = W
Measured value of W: 1.13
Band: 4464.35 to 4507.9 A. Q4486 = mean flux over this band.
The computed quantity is 2.35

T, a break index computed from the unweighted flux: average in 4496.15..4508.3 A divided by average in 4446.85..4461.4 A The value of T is 1.29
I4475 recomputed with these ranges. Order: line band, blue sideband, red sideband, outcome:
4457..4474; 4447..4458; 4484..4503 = 0.4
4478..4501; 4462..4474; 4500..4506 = 0.4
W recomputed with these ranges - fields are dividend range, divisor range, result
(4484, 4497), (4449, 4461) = 1.28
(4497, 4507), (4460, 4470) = 1.24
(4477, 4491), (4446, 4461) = 1.23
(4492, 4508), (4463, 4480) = 1.09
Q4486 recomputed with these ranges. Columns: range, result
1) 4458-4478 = 2.13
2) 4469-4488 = 2.33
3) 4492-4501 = 2.33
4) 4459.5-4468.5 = 2.01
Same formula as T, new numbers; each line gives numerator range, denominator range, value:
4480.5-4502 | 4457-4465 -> 1.27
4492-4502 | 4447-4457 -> 1.17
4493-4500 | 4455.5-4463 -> 1.30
